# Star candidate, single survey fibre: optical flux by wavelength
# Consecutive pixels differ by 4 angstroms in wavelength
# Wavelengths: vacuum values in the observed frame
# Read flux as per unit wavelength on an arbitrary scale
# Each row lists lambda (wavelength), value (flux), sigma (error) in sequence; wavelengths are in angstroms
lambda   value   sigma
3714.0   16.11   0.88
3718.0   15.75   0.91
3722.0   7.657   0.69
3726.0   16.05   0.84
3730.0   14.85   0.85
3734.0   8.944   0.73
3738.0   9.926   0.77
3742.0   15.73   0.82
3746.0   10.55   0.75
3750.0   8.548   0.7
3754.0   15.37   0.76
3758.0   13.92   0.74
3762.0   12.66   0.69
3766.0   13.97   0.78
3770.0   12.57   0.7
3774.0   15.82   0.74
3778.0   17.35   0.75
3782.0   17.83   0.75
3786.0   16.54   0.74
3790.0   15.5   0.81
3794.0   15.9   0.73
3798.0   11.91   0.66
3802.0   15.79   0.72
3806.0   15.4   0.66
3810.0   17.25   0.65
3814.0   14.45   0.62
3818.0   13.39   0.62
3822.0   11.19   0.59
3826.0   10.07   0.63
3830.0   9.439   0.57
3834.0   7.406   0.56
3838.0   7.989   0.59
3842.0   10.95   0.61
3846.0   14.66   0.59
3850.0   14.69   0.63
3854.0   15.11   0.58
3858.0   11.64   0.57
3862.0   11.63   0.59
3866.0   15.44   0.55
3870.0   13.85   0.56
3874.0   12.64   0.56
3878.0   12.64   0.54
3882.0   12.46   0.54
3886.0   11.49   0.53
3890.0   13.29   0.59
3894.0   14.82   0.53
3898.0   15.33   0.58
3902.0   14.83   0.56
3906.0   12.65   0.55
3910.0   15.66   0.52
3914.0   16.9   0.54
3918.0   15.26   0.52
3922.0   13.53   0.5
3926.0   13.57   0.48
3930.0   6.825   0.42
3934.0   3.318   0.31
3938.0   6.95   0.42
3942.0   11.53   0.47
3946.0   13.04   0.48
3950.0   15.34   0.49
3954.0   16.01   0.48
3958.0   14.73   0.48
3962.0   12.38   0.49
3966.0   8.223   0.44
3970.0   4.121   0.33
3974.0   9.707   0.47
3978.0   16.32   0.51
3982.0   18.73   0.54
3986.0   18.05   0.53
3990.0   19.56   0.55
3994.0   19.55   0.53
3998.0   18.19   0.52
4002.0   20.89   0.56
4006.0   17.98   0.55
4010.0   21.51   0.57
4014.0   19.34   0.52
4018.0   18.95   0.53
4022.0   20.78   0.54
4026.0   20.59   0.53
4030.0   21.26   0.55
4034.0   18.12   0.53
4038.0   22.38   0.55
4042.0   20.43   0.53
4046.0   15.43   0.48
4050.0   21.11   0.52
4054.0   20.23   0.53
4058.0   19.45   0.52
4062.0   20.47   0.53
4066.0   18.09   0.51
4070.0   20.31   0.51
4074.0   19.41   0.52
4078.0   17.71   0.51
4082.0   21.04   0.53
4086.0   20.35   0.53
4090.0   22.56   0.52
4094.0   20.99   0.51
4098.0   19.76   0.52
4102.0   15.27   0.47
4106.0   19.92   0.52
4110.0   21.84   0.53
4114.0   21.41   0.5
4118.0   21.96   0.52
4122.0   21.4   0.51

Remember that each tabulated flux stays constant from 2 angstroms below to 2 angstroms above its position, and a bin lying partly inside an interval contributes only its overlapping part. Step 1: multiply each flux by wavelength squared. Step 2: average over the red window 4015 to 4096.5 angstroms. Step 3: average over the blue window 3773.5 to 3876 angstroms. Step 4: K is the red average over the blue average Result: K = 1.7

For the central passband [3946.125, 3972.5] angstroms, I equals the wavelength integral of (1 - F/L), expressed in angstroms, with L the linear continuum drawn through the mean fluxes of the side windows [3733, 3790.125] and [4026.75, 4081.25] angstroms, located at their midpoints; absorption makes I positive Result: 8.7 angstroms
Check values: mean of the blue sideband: 13.7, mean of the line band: 11.8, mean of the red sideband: 19.6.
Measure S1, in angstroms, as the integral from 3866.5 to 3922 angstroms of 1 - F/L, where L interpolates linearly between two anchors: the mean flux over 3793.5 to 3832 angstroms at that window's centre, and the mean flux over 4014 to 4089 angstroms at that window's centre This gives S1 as 5.63 angstroms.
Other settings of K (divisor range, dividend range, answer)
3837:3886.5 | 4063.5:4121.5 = 1.76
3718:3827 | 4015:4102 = 1.67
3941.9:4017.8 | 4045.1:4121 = 1.33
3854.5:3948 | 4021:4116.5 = 1.72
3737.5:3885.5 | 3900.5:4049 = 1.27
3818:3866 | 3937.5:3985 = 1.15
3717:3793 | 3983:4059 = 1.65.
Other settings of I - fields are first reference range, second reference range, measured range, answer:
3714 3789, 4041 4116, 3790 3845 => 8.4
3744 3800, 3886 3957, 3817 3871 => 6.5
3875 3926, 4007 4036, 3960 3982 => 8.3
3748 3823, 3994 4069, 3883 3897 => 2.9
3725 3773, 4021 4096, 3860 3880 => 3.0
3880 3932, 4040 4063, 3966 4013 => 1.7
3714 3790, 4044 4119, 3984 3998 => -0.6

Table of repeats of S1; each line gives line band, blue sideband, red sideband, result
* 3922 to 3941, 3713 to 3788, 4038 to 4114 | 9.5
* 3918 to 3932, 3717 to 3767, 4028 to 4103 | 4.0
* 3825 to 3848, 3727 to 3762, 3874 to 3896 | 4.8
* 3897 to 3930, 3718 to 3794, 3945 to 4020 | 2.2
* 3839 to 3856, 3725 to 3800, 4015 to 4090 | 2.3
